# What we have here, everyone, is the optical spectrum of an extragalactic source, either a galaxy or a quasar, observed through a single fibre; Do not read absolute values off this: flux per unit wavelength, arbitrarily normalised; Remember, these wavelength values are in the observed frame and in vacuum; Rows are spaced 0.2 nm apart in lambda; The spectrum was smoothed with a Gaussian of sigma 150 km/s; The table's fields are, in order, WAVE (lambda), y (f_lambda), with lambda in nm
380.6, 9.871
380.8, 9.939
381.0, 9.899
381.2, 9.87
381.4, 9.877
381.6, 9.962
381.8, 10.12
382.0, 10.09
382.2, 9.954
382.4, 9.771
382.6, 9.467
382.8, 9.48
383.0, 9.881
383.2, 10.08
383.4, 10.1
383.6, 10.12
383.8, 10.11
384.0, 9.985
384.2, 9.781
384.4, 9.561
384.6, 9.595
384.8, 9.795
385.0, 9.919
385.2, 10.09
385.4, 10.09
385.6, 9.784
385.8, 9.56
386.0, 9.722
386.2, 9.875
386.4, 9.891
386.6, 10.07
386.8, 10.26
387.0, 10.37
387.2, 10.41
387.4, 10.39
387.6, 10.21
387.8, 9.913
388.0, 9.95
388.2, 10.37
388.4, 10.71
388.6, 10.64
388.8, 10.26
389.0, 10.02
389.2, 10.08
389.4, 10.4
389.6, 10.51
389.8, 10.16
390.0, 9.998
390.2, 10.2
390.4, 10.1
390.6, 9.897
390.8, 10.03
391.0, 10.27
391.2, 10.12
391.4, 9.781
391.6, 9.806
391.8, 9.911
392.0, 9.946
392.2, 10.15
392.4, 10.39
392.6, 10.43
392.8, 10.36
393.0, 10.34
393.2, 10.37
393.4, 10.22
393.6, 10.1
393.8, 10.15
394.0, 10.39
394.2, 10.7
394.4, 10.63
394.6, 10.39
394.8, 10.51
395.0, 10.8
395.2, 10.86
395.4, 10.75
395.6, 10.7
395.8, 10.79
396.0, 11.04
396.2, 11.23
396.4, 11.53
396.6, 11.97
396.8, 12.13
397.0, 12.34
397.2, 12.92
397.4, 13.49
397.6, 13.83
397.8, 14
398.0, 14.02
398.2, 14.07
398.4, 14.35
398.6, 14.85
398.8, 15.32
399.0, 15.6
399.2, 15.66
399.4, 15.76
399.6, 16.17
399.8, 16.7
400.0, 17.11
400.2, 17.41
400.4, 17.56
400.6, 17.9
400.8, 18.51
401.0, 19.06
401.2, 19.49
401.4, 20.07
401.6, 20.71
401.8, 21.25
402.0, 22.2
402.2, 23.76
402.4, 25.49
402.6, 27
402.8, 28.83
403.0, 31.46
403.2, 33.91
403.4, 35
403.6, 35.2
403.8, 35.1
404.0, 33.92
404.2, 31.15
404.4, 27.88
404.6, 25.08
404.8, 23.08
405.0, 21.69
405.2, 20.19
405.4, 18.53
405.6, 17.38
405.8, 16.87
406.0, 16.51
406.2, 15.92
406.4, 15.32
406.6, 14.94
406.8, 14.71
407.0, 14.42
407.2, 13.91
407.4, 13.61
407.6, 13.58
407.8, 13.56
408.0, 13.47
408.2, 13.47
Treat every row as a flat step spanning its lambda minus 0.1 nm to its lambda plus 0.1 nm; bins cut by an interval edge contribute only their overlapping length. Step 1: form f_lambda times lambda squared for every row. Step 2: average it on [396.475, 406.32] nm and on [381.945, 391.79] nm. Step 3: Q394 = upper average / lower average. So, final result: 2.19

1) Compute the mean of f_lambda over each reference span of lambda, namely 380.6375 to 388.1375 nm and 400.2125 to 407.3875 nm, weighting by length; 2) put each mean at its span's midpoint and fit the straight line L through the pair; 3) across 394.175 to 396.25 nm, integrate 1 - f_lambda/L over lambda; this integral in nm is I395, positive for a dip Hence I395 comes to 0.76 nm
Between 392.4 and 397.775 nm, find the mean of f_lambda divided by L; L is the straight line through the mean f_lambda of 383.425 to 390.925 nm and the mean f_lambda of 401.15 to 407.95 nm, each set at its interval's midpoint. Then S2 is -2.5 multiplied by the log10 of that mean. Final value 0.37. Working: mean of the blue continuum 10.1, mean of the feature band 11.1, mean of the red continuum 22.4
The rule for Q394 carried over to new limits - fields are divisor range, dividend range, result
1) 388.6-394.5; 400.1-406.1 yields 2.50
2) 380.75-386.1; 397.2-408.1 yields 2.22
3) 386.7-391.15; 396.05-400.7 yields 1.50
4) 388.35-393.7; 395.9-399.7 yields 1.39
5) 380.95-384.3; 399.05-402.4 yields 2.09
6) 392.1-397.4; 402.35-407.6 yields 2.23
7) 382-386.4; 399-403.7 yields 2.47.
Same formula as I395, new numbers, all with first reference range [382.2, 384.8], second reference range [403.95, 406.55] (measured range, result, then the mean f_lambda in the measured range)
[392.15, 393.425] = 0.38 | 10.3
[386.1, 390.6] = 0.79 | 10.2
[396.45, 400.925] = 0.73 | 15.1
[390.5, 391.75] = 0.35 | 9.98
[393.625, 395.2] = 0.52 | 10.5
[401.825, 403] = -0.34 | 25.7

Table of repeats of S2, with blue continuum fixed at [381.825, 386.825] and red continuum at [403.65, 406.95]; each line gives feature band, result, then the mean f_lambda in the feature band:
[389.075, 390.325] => 0.257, 10.2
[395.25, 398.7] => 0.338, 12.6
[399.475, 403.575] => -0.144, 22.7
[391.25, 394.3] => 0.396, 10.2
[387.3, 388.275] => 0.167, 10.2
